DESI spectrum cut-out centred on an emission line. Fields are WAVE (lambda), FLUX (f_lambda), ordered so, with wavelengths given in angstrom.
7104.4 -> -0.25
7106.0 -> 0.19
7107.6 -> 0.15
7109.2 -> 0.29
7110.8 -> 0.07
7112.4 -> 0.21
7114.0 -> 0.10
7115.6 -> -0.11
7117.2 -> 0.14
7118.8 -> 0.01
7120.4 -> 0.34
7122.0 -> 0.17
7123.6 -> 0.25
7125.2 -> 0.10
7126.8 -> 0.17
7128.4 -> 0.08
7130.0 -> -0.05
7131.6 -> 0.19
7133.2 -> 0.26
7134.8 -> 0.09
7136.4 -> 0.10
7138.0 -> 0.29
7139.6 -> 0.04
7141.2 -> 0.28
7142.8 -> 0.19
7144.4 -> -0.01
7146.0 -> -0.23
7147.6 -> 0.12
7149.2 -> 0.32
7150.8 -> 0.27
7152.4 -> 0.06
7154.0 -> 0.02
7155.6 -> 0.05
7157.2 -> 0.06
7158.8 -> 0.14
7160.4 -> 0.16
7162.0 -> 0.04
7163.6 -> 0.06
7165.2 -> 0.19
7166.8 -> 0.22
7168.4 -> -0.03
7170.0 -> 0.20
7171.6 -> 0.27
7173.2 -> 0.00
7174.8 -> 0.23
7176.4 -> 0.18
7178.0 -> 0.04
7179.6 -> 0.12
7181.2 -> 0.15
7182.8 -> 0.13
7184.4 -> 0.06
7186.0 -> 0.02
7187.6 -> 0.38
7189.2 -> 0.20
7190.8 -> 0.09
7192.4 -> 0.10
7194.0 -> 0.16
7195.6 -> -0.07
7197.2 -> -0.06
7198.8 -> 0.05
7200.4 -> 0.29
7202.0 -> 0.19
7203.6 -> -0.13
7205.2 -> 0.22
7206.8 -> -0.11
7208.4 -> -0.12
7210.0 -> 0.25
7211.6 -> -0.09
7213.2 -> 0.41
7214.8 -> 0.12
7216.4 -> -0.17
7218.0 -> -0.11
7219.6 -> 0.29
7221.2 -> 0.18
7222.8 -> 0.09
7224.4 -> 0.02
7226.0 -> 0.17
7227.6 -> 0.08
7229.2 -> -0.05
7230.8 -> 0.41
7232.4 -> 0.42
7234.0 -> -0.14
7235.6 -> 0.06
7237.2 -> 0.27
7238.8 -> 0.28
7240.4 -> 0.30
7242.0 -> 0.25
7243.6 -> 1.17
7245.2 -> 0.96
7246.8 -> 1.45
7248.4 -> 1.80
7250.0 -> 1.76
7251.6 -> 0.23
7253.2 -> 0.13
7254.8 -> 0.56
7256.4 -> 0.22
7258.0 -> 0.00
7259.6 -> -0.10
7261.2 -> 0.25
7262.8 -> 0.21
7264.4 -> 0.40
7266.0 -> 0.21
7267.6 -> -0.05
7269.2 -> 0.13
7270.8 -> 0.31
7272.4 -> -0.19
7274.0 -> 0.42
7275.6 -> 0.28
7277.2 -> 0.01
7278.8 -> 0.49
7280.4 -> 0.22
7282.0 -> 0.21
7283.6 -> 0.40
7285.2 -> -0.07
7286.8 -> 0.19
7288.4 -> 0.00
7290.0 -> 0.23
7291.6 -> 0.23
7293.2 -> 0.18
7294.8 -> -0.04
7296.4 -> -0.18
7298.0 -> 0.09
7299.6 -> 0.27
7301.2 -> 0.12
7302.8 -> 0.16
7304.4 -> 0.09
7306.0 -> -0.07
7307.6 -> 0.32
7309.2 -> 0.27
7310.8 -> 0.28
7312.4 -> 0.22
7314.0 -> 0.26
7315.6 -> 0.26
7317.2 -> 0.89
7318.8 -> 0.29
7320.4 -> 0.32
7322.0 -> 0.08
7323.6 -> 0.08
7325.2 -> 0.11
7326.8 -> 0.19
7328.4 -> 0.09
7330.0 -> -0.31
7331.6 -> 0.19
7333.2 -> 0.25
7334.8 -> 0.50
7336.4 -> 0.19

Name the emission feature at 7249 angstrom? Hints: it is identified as [O II] 3727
